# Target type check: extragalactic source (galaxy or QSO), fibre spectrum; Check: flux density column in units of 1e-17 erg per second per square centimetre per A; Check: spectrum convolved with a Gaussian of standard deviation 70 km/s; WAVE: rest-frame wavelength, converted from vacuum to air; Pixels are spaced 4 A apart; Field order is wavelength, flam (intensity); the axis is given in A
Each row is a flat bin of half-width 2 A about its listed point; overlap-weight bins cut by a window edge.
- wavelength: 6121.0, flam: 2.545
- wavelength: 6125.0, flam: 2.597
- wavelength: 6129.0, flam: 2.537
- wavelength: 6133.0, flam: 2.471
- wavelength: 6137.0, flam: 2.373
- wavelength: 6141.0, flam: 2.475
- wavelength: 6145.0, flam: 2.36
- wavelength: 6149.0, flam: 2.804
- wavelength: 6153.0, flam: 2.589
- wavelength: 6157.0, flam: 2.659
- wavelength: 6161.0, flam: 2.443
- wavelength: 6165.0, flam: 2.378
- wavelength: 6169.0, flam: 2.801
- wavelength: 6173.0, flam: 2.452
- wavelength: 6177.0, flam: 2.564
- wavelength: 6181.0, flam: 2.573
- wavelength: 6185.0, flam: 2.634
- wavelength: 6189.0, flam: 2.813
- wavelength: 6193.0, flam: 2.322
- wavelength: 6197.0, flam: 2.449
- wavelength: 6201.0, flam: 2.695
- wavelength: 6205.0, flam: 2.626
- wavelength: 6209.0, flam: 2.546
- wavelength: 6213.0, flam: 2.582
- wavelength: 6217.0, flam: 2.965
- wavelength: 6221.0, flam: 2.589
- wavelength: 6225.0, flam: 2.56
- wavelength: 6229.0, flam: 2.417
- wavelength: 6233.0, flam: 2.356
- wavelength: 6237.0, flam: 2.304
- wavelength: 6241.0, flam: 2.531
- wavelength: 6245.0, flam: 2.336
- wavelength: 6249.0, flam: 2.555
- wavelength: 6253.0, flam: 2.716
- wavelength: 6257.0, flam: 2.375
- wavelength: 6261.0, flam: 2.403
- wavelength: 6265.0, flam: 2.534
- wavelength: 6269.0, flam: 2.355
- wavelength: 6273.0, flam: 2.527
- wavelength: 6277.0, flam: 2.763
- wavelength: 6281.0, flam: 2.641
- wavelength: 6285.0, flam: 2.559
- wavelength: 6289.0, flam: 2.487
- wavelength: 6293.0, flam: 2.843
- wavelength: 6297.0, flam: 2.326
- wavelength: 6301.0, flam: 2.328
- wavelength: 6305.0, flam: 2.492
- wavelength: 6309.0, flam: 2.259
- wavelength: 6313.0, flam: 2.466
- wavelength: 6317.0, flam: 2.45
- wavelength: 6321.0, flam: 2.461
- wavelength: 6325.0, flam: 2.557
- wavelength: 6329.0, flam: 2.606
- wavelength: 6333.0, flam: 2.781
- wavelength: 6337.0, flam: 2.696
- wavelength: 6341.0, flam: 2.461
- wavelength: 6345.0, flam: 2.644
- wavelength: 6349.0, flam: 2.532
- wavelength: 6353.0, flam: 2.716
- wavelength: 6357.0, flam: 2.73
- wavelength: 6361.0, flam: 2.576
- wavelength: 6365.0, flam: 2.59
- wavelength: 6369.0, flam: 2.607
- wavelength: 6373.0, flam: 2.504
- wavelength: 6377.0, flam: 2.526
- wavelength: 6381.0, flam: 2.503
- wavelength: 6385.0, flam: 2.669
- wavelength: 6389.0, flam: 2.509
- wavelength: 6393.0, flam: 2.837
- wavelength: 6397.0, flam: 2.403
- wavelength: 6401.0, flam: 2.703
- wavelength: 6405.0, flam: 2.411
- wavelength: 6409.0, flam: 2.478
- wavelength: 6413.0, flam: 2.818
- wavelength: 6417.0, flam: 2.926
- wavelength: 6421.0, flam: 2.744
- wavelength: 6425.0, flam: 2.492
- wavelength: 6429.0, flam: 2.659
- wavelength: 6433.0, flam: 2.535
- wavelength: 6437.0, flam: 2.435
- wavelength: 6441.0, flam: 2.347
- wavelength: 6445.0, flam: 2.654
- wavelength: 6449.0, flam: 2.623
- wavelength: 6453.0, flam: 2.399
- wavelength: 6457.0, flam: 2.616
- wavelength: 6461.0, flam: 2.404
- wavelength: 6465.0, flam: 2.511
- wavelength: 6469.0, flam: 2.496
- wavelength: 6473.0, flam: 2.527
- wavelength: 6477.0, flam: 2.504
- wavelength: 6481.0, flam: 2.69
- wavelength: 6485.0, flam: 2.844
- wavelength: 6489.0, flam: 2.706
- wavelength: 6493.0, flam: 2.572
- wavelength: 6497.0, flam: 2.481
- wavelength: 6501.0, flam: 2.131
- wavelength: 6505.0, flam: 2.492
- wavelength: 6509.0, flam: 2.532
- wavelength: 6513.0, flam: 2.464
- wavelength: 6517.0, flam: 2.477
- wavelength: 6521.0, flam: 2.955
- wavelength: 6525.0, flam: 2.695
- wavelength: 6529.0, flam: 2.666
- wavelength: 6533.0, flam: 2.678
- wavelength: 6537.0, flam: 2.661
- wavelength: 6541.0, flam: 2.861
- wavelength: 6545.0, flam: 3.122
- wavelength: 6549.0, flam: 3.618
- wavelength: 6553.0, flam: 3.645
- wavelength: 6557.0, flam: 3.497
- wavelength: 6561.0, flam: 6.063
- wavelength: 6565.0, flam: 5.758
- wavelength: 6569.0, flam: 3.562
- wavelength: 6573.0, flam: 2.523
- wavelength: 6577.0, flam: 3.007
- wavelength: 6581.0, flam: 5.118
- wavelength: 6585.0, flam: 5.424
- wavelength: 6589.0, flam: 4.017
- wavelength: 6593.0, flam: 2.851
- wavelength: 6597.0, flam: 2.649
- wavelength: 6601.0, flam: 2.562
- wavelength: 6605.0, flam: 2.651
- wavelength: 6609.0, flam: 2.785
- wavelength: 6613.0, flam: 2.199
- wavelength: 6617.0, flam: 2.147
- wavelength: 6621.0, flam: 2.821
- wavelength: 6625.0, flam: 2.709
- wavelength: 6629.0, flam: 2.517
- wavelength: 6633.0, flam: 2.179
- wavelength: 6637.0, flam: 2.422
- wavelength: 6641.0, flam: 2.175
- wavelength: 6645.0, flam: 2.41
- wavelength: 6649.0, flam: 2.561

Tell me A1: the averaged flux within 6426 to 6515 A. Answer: 2.53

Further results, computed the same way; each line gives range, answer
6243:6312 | 2.5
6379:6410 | 2.57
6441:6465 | 2.52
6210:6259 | 2.52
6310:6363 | 2.58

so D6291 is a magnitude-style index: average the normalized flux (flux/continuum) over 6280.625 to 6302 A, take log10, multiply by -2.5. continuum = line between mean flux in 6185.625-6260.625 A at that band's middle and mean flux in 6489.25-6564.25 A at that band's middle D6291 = 0.05 mag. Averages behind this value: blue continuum 2.54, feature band 2.53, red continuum 3.02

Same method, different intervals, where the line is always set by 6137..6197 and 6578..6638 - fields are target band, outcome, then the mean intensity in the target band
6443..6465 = 0.13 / 2.54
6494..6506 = 0.22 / 2.37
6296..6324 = 0.13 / 2.41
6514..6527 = 0.09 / 2.69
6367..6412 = 0.09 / 2.56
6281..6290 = 0.05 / 2.55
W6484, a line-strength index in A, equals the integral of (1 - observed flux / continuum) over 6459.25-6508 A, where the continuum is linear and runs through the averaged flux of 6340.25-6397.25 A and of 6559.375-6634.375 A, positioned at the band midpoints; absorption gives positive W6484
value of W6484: 7.21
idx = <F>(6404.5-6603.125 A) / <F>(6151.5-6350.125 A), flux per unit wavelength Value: 1.17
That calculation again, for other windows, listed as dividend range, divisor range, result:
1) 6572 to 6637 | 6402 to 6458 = 1.16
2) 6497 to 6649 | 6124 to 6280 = 1.20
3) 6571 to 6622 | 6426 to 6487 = 1.23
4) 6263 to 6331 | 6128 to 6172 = 0.99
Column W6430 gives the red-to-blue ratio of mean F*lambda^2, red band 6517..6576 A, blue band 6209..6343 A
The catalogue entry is 1.5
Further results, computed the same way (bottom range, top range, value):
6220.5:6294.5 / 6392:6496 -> 1.09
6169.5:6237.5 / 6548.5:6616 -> 1.59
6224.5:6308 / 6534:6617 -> 1.54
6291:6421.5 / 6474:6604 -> 1.30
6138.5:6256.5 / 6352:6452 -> 1.09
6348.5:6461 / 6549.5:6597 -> 1.65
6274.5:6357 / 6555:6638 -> 1.41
